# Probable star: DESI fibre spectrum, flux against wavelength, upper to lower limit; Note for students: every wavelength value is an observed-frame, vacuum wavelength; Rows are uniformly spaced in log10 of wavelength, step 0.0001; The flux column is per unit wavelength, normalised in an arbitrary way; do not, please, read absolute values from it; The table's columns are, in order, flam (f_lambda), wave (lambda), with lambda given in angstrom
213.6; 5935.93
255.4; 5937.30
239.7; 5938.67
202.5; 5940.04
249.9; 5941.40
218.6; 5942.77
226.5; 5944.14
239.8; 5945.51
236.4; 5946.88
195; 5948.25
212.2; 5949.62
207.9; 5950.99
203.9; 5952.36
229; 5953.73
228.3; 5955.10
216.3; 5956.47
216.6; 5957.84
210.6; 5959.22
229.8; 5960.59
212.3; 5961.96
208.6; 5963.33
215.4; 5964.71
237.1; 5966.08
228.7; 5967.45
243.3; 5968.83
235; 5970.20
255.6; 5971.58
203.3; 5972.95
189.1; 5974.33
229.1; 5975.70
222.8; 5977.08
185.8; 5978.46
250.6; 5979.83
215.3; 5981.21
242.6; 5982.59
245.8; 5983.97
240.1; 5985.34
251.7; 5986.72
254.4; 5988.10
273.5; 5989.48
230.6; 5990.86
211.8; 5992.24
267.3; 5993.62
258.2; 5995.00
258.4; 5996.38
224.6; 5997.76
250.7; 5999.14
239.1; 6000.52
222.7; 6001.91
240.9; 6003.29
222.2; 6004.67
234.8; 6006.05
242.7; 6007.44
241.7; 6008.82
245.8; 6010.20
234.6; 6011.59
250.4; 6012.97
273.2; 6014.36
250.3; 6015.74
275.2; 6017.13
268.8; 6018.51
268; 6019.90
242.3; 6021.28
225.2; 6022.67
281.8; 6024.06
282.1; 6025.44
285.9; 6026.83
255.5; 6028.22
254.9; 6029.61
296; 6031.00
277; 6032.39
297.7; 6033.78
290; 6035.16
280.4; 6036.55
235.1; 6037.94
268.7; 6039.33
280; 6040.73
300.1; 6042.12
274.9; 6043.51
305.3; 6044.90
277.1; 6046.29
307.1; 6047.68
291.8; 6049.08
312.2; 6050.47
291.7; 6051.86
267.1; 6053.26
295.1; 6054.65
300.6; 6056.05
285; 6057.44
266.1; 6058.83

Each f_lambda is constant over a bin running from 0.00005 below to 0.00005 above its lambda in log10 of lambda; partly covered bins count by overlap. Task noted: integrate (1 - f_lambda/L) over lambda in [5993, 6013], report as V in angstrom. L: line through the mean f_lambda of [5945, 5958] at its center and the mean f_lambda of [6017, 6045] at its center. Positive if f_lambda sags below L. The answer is 0.92 angstrom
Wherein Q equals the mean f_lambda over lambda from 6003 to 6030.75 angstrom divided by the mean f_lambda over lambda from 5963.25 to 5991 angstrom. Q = 1.10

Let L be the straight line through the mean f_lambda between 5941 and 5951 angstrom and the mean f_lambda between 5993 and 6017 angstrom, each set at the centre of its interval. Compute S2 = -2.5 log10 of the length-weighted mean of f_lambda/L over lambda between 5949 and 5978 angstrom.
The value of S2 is 0.05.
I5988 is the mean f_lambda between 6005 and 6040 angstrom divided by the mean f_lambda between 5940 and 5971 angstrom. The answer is 1.18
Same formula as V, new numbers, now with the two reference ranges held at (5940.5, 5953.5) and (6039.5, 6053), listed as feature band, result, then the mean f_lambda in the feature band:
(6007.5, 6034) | 1.1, 262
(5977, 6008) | 1.8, 239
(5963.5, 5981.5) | 1.2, 224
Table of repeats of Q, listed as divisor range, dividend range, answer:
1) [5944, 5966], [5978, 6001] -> 1.11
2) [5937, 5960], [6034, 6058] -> 1.29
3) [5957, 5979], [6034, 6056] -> 1.30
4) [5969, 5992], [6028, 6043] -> 1.19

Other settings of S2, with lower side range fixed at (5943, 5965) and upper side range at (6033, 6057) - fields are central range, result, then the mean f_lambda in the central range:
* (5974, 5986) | 0.06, 226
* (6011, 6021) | 0.02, 260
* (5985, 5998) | -0.01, 248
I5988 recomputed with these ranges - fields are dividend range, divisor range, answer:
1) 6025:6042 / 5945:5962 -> 1.26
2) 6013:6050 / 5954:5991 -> 1.20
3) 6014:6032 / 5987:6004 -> 1.09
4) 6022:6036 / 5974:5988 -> 1.20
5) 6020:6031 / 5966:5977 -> 1.16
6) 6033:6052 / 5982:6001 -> 1.16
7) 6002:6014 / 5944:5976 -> 1.08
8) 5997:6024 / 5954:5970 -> 1.10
